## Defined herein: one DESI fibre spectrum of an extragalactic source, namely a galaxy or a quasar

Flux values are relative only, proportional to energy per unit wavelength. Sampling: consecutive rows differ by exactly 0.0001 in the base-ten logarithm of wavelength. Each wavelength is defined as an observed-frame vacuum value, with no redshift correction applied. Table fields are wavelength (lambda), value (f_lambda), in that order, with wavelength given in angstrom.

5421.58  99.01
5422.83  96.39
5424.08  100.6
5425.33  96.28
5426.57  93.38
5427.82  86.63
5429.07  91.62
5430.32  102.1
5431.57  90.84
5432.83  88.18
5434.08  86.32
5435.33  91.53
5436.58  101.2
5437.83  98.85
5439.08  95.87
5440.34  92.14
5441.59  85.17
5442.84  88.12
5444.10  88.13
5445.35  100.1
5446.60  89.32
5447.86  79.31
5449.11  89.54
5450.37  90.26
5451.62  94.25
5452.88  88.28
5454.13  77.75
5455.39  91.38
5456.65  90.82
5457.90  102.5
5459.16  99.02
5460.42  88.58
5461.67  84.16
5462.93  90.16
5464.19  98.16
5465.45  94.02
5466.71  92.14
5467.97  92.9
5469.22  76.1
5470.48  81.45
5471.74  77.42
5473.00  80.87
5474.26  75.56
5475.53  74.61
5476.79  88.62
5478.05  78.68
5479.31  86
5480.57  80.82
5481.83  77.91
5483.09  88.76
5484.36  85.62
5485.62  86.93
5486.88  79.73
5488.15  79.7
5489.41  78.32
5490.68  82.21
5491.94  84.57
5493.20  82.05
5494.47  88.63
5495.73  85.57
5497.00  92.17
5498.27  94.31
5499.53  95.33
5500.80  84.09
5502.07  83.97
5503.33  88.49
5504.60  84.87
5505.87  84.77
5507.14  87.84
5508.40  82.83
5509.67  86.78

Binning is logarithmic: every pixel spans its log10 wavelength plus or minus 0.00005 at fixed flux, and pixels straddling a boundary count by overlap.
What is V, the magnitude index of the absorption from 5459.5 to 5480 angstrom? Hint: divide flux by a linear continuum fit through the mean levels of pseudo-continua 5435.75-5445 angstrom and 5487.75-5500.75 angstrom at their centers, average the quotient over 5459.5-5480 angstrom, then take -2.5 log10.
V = 0.05 mag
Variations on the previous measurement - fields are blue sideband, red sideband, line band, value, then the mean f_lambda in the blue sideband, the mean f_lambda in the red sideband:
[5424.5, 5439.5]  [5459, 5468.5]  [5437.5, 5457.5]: 0.03 mag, 93.7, 92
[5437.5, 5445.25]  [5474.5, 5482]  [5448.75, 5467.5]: -0.06 mag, 91.7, 81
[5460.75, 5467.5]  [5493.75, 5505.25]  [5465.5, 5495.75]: 0.09 mag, 91.6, 88.5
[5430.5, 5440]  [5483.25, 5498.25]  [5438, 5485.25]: 0.02 mag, 93.6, 84.6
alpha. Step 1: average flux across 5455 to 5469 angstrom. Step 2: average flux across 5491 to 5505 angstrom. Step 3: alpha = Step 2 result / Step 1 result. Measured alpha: 0.9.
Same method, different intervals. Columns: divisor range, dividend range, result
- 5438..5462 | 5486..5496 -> 0.91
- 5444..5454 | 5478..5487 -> 0.93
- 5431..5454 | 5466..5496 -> 0.91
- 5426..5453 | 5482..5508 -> 0.94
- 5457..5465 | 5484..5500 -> 0.91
